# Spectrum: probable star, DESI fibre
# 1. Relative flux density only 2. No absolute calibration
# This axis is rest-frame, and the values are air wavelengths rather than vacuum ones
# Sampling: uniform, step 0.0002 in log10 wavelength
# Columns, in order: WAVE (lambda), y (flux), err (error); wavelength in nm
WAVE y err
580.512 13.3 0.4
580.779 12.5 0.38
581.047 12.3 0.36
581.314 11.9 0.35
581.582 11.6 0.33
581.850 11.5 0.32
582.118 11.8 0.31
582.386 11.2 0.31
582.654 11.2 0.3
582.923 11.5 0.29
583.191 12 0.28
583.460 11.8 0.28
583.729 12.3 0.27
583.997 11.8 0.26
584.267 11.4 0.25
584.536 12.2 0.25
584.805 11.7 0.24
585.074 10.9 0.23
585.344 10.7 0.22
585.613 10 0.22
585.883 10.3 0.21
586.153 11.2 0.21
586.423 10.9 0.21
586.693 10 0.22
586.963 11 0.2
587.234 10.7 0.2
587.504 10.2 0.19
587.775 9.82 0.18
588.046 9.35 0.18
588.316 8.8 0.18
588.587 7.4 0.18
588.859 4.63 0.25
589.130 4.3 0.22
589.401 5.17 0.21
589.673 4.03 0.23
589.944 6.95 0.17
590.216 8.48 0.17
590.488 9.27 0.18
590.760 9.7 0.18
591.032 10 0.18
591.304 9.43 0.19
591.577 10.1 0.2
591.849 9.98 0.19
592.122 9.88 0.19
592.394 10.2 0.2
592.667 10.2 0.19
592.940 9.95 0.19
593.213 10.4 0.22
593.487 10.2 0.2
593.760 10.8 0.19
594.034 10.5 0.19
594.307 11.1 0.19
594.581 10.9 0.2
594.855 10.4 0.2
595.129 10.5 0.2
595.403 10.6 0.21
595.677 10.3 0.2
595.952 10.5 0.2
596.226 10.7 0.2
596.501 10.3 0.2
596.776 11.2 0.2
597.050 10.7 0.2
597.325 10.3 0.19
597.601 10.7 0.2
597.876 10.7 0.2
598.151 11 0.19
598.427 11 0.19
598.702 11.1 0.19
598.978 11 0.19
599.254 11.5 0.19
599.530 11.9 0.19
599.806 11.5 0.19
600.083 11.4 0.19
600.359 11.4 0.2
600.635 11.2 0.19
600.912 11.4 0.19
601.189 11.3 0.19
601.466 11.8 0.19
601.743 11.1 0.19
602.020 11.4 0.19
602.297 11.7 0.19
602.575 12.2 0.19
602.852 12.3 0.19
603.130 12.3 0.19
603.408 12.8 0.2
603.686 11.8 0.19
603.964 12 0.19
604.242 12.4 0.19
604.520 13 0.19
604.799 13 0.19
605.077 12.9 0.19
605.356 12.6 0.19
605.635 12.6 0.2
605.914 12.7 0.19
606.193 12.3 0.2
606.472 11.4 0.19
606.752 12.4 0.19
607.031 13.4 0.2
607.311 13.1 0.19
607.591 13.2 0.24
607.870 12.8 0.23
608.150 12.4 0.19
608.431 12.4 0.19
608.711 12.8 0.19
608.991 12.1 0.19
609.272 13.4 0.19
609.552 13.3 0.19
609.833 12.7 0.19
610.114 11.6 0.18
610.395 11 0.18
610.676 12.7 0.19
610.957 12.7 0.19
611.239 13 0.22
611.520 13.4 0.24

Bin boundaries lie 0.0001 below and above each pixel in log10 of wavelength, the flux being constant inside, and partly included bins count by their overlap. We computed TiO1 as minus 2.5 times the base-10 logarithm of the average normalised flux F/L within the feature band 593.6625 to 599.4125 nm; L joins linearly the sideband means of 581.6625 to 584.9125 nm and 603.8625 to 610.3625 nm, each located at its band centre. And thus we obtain 0.137 mag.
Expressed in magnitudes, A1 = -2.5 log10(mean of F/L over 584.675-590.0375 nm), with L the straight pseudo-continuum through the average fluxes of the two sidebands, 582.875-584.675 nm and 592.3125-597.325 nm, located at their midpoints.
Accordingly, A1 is 0.27 mag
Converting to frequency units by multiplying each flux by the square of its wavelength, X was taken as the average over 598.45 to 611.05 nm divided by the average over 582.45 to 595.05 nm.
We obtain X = 1.3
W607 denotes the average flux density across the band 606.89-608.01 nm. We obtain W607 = 13.1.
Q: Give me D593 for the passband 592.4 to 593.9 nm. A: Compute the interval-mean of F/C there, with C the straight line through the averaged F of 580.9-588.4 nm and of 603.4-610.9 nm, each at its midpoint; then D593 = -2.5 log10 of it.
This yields 0.13 mag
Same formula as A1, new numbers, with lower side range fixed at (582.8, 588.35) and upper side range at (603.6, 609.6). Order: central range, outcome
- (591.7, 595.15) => 0.12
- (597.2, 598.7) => 0.11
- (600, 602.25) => 0.07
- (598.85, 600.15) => 0.05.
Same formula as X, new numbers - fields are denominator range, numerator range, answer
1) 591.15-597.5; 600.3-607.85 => 1.22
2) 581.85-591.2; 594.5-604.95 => 1.21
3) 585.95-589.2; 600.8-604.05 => 1.36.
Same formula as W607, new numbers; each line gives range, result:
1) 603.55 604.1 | 11.9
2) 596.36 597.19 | 10.7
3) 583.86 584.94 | 11.8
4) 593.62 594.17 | 10.6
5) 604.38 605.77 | 12.8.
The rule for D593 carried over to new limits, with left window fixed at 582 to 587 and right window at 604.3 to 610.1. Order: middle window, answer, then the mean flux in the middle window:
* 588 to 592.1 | 0.42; 7.87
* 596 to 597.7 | 0.13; 10.6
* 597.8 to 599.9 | 0.09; 11.2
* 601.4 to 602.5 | 0.08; 11.5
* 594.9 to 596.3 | 0.14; 10.5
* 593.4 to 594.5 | 0.11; 10.7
